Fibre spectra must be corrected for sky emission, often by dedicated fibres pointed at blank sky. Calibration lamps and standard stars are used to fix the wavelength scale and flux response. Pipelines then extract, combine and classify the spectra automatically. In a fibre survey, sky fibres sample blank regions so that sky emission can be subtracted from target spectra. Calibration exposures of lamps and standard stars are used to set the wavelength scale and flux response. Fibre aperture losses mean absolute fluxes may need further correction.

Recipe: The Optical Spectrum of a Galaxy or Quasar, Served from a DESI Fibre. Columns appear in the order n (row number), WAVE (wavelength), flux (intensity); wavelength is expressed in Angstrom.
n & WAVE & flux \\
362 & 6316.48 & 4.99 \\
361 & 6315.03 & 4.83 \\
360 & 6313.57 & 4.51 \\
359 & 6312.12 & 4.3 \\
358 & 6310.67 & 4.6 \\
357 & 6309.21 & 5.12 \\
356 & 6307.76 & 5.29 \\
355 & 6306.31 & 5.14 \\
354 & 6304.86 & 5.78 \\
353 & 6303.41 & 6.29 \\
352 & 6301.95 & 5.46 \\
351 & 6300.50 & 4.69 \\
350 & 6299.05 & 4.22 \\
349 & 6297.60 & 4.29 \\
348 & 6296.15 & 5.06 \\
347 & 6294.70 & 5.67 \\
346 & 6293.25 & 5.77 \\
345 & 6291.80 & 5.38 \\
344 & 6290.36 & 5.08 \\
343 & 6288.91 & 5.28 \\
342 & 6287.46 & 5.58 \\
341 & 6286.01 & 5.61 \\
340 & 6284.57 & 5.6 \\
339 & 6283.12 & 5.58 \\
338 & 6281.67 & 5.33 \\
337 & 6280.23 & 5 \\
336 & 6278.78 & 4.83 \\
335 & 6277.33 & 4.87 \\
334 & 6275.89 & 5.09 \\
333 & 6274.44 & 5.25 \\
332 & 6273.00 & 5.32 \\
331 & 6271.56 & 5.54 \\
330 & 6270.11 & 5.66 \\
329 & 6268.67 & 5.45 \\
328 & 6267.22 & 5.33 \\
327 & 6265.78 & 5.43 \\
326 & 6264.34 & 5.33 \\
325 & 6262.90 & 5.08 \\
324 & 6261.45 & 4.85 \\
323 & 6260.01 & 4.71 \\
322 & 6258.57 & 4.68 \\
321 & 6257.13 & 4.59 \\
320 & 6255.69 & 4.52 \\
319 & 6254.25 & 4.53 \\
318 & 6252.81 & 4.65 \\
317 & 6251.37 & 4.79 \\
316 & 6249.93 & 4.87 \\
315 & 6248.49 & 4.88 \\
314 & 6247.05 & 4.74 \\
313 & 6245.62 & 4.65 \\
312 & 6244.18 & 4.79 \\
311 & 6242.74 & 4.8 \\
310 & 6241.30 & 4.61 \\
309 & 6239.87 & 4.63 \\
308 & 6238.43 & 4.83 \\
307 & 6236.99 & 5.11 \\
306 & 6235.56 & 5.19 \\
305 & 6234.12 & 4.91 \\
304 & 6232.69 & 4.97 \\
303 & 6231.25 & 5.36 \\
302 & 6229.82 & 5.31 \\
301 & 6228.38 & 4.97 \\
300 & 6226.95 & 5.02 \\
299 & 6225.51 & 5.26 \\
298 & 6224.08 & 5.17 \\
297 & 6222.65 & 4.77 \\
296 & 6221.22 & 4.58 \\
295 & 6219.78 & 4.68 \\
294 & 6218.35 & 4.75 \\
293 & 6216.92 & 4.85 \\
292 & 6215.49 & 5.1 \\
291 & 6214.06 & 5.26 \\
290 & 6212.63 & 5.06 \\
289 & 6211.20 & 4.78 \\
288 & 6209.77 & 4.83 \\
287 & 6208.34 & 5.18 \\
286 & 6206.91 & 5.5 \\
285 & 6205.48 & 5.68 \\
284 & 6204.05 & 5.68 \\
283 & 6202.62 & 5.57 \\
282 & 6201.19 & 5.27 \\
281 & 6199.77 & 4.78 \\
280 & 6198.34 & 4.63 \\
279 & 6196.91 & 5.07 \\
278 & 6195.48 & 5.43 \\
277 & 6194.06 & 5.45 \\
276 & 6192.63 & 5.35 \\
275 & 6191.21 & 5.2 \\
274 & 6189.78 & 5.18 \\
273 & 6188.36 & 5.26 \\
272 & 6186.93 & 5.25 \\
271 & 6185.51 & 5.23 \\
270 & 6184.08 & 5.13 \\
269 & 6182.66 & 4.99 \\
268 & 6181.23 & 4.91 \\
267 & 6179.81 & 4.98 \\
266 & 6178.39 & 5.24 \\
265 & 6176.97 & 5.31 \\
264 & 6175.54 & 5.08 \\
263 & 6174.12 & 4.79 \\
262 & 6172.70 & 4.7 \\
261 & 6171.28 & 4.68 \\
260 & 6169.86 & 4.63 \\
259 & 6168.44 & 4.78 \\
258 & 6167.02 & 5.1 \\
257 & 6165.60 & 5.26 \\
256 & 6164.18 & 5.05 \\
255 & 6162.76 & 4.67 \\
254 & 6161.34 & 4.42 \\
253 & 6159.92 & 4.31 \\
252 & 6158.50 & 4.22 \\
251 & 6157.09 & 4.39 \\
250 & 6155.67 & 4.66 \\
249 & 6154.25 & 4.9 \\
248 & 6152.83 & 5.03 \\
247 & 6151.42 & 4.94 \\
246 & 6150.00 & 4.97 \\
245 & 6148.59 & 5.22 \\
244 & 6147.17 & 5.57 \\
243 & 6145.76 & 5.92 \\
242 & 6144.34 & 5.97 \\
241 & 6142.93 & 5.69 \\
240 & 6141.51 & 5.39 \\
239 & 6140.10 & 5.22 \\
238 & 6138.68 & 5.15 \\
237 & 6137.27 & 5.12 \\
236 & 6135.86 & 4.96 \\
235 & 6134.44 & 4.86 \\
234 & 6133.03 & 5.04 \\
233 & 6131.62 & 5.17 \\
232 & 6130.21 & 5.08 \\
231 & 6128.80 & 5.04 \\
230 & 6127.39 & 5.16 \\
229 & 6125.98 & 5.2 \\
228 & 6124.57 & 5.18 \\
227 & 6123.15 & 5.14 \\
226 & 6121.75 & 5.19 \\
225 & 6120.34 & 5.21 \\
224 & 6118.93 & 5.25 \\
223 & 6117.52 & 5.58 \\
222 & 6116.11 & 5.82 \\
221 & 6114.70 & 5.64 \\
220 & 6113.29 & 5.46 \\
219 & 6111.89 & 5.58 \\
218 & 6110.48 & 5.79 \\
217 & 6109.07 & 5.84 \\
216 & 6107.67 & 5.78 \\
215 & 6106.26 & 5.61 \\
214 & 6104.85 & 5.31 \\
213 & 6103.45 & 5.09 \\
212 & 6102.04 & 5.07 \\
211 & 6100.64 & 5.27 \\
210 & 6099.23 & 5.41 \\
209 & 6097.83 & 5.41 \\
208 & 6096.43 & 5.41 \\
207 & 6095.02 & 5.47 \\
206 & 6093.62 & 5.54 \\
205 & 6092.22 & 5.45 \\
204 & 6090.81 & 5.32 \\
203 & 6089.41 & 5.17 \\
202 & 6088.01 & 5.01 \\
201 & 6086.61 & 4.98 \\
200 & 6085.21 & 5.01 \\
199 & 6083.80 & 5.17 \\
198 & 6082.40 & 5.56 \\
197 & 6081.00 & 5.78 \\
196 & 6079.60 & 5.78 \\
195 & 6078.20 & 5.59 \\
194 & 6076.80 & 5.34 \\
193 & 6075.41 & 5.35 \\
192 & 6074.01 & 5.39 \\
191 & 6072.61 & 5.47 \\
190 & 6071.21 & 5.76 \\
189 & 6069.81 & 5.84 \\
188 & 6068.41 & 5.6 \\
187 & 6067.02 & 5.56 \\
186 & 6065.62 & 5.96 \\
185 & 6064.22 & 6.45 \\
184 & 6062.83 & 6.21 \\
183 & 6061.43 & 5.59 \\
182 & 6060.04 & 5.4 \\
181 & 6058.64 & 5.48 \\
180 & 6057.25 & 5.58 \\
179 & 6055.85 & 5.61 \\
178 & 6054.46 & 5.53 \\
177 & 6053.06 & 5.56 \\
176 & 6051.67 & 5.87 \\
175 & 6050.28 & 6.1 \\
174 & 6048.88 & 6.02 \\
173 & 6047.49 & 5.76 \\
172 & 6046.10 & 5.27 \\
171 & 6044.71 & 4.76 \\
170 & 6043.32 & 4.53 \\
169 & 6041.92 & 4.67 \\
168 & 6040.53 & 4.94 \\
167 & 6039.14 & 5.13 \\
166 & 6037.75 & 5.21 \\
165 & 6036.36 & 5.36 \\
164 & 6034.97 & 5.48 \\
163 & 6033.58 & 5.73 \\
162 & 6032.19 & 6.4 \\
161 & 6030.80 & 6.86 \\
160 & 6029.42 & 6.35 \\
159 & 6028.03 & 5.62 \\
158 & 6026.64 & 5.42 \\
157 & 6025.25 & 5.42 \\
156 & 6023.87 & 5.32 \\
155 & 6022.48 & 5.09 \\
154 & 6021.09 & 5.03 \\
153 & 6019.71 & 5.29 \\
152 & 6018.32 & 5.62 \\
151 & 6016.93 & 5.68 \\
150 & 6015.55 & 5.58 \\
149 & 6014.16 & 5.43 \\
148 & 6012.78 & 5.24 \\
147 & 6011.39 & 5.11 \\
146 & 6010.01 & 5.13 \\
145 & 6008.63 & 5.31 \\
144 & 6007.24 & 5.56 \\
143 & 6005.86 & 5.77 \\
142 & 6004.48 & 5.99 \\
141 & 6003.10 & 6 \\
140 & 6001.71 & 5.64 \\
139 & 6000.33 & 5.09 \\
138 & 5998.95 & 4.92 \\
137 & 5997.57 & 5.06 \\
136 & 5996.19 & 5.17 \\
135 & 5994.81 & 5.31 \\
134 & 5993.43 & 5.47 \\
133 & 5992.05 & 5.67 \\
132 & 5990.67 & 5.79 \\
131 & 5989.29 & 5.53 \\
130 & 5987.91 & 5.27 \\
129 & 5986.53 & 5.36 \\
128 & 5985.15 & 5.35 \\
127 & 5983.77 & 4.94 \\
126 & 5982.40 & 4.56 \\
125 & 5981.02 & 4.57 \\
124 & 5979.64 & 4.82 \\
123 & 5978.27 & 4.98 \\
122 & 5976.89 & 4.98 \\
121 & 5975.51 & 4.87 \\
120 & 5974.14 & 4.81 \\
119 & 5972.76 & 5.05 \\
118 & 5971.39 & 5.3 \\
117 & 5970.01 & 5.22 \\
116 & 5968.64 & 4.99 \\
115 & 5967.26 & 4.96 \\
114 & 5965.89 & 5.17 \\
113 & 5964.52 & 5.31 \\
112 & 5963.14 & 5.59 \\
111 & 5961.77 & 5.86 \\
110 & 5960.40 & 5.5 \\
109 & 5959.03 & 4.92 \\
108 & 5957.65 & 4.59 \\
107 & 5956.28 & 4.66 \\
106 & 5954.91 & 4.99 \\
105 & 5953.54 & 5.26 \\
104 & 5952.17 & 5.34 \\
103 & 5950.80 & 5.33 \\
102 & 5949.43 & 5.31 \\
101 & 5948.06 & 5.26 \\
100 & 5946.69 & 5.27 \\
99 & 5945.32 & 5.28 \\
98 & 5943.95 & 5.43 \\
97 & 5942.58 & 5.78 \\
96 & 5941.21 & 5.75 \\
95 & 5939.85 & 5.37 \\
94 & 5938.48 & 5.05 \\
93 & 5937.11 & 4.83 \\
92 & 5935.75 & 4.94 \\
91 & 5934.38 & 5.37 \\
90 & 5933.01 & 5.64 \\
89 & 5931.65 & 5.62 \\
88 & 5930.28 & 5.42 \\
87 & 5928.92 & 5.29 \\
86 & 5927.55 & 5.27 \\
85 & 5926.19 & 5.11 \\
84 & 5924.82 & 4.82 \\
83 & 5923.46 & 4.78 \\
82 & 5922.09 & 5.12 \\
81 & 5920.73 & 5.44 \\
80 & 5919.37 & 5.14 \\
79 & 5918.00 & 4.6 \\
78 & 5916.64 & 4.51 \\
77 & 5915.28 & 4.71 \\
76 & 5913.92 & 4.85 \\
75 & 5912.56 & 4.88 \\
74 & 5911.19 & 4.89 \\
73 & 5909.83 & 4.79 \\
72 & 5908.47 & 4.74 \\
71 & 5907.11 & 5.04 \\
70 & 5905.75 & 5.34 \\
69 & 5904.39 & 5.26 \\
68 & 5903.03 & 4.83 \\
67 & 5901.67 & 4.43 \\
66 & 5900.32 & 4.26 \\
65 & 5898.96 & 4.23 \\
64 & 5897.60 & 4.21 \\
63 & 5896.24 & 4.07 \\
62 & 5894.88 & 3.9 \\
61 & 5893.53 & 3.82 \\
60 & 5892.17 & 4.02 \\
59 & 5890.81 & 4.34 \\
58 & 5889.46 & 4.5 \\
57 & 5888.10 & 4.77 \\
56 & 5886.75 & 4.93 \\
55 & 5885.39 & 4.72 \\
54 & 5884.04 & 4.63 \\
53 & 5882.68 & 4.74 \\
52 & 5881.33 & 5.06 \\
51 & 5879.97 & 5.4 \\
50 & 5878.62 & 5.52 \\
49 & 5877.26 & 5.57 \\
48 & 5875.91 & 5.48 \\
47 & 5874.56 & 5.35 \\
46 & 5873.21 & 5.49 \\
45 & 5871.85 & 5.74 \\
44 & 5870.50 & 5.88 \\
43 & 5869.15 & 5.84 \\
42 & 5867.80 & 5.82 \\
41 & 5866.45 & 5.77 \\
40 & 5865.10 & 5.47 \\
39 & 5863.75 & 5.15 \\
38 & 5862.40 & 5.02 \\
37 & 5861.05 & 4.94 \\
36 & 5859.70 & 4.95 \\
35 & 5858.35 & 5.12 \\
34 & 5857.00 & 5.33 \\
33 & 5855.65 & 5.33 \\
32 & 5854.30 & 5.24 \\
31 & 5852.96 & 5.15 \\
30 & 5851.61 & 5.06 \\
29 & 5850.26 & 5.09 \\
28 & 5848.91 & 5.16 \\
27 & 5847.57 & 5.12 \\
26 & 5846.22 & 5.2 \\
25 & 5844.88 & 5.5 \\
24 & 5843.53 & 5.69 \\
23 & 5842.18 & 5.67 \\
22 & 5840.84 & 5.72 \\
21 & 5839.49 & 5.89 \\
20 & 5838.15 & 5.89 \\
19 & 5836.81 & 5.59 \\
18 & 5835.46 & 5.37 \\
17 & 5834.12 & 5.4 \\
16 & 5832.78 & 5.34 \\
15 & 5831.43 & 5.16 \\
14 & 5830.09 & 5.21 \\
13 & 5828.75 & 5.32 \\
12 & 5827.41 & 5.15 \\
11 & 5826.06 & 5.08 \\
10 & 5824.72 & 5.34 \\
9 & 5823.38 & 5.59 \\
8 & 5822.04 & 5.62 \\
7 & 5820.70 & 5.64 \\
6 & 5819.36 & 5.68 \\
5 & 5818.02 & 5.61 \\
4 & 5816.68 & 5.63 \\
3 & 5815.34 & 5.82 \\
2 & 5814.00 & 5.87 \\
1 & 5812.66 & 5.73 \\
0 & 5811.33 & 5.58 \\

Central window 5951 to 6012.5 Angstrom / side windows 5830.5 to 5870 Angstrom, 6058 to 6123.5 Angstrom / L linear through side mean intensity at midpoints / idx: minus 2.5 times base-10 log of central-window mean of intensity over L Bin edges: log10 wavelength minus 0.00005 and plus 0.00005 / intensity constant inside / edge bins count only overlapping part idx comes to 0.04 mag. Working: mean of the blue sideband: 5.38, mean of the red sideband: 5.49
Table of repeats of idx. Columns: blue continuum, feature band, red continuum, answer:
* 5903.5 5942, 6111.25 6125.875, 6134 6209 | -0.063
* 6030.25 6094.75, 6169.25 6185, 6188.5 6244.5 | 0.049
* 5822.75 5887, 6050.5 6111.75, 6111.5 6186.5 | -0.076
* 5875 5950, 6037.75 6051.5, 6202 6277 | -0.060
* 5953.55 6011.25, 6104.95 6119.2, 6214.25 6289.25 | -0.102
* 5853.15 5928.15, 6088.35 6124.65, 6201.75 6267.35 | -0.095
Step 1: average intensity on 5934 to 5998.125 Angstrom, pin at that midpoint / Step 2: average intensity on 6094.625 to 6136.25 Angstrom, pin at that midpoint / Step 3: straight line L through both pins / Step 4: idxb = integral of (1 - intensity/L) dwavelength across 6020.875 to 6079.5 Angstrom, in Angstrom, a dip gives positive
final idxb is -3.3 Angstrom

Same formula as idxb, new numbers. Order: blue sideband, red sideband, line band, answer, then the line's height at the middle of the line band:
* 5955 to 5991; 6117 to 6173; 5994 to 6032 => -3.0 Angstrom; 5.09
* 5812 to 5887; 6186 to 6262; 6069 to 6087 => -1.1 Angstrom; 5.15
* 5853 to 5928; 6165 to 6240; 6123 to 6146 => -0.9 Angstrom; 5.05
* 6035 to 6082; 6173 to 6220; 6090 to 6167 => 1.5 Angstrom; 5.33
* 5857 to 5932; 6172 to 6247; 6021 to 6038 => -2.2 Angstrom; 5.01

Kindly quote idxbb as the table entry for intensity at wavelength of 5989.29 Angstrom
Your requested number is 5.53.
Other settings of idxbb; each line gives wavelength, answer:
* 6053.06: 5.56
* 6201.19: 5.27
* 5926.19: 5.11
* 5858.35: 5.12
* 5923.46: 4.78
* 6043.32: 4.53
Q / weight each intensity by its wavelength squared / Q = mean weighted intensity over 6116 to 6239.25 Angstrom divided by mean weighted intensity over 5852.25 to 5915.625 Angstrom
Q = 1.1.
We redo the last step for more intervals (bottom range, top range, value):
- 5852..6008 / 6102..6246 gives 1.08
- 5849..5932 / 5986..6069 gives 1.16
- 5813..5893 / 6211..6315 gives 1.09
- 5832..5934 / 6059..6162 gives 1.13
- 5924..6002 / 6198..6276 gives 1.05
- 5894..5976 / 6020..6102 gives 1.14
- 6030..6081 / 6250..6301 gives 0.98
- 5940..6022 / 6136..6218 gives 1.03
